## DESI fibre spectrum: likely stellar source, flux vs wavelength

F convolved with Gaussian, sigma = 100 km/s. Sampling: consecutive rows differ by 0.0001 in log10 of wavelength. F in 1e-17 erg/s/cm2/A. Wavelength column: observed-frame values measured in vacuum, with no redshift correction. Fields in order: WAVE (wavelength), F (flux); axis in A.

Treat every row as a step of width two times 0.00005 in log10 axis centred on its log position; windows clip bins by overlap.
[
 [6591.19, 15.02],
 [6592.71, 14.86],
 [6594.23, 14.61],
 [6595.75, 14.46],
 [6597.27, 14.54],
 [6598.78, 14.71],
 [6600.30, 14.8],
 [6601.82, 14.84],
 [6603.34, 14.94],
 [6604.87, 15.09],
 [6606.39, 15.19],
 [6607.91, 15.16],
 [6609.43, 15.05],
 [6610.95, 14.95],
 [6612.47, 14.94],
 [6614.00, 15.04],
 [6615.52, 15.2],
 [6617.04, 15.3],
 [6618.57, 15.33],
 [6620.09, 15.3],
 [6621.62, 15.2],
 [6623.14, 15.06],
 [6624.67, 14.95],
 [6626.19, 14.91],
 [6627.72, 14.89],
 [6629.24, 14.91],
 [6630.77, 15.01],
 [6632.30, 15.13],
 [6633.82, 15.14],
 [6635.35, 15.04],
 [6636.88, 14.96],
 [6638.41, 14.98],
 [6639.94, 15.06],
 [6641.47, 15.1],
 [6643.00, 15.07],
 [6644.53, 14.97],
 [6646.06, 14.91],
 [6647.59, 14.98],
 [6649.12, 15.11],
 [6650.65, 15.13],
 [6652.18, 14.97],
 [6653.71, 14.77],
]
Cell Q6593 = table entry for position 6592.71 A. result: 14.86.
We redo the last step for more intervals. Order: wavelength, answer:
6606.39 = 15.19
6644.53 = 14.97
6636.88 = 14.96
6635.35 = 15.04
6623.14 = 15.06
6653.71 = 14.77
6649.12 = 15.11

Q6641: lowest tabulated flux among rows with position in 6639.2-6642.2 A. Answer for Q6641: 15.06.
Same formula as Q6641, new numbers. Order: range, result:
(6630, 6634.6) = 15.01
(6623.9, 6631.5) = 14.89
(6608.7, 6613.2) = 14.94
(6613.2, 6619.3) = 15.04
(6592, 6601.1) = 14.46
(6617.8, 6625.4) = 14.95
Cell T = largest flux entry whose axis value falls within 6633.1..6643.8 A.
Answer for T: 15.14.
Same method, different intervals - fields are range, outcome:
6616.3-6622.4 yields 15.33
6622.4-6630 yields 15.06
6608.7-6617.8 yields 15.3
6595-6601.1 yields 14.8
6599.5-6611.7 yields 15.19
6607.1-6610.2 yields 15.16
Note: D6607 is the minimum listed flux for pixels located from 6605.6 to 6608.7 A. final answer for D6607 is 15.16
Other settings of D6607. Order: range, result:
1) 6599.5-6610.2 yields 14.8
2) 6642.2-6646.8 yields 14.91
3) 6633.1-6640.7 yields 14.96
